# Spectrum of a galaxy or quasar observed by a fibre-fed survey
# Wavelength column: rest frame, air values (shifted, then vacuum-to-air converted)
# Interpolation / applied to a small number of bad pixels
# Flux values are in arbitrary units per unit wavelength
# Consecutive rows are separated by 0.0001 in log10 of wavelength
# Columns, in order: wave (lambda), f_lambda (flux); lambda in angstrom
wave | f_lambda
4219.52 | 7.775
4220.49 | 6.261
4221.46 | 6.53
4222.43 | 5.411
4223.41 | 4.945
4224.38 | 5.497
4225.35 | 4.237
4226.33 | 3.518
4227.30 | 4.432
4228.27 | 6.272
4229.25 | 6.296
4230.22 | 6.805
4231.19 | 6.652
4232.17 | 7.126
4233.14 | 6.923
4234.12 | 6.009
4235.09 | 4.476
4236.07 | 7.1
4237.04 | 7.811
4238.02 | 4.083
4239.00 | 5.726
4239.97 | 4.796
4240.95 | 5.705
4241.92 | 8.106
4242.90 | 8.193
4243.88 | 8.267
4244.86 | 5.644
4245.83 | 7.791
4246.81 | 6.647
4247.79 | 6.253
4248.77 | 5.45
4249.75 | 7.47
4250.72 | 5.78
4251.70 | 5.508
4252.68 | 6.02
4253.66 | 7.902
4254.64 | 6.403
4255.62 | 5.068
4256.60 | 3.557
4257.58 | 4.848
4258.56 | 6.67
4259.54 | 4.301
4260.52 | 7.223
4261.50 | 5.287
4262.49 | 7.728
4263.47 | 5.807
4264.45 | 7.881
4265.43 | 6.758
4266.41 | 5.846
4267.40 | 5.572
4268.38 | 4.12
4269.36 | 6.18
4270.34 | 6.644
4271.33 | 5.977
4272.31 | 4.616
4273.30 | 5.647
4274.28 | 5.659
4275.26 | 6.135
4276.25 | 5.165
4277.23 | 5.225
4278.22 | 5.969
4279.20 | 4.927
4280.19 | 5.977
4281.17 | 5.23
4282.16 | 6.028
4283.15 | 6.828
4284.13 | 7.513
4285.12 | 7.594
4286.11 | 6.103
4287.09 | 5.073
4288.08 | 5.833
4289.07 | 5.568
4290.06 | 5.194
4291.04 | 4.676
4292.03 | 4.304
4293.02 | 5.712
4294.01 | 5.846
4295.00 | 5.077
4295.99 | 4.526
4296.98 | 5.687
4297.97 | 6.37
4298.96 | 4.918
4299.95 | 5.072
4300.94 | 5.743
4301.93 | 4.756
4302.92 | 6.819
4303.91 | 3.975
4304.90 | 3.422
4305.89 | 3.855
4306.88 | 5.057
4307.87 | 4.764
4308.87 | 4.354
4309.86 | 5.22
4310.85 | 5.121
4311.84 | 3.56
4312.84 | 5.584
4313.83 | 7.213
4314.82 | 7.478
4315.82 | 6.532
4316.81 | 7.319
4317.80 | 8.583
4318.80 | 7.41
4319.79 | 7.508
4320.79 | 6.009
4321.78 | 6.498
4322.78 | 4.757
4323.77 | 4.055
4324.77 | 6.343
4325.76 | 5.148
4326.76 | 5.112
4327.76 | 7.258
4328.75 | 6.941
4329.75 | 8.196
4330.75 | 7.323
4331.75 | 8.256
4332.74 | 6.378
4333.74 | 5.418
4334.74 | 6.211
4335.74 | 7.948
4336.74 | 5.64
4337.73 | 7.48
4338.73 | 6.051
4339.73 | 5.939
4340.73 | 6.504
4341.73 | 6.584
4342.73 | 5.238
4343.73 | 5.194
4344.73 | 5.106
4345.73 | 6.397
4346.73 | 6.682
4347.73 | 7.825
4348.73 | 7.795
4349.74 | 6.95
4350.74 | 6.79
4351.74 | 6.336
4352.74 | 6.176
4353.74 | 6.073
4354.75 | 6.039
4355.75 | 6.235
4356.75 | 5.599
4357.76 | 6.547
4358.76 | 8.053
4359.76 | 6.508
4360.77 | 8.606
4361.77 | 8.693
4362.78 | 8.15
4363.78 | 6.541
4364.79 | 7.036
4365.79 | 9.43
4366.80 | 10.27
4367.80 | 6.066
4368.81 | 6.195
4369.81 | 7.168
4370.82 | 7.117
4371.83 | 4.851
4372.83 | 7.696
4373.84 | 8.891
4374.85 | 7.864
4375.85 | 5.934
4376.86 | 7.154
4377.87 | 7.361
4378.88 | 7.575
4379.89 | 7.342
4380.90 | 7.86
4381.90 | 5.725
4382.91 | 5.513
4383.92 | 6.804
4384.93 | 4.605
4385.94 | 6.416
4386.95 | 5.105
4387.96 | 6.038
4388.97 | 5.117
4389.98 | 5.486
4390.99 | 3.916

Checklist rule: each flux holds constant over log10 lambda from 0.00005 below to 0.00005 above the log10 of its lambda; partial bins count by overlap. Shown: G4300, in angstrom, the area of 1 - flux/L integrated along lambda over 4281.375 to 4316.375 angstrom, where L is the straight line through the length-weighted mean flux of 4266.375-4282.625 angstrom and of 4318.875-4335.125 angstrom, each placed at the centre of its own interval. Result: 2.73 angstrom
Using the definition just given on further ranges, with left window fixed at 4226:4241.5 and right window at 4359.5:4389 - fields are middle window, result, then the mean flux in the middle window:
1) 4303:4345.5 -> 3.9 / 6.03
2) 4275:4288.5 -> 0.7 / 5.97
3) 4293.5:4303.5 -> 1.5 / 5.47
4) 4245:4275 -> 0.4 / 6.02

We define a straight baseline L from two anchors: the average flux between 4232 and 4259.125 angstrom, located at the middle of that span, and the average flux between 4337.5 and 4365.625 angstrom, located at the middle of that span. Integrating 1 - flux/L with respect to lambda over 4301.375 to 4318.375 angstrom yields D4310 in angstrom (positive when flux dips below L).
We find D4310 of 2.64 angstrom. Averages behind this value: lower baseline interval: 6.25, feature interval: 5.52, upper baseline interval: 6.71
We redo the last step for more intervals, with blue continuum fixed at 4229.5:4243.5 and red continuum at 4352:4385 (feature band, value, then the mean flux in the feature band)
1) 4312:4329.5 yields 1.0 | 6.42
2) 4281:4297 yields 2.3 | 5.7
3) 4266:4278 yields 1.8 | 5.57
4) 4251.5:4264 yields 1.2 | 5.88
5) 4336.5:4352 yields 1.1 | 6.42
